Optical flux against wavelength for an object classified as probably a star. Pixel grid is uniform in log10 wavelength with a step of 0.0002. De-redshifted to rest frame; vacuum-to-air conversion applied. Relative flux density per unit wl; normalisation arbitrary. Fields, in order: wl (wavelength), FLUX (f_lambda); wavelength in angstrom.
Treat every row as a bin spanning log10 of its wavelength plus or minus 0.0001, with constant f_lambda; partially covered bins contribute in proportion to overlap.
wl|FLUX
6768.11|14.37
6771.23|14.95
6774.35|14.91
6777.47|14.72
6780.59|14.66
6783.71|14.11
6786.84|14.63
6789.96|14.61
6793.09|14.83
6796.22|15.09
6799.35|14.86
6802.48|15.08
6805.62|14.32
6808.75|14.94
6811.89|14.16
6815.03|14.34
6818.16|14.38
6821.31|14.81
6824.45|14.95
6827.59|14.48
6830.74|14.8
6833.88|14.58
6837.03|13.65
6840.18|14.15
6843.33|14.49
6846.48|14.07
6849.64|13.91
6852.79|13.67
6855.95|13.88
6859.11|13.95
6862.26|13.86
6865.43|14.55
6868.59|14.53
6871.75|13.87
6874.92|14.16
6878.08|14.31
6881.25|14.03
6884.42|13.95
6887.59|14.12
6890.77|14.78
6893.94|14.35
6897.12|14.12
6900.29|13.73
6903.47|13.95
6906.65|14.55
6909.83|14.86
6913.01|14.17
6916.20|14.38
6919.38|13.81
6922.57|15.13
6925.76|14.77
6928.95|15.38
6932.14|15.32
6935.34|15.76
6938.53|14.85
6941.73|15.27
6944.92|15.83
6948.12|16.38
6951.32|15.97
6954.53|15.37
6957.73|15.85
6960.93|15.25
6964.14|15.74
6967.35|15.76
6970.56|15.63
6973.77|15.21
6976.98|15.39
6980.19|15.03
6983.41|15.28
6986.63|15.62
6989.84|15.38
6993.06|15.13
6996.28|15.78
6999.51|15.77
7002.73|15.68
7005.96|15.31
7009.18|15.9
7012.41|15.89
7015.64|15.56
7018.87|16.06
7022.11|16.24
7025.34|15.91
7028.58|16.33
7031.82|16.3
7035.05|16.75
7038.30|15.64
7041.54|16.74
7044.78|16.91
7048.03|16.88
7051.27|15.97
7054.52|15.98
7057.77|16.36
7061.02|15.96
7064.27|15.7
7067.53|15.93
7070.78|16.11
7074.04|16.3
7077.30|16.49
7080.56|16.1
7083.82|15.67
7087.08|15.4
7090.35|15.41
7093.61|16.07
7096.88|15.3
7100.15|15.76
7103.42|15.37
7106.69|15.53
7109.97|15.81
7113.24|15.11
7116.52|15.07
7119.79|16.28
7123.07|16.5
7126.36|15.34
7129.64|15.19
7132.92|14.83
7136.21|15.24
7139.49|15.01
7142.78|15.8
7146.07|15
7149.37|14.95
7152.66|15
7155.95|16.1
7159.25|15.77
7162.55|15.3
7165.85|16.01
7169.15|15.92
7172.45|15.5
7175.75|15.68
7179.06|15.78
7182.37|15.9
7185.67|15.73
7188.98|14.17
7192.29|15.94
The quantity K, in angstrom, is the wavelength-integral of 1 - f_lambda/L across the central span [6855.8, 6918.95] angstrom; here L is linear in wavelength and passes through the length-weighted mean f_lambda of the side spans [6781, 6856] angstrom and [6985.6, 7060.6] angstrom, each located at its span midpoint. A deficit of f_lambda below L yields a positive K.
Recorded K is 3.3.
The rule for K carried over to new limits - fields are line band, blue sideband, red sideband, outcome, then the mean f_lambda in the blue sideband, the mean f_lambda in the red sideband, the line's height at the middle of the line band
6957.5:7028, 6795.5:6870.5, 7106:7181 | -3.1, 14.4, 15.5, 15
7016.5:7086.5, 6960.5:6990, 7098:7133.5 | -3.1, 15.4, 15.5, 15.5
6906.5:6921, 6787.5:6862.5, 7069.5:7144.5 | 0.5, 14.4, 15.6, 14.8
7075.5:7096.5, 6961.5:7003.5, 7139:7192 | -0.5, 15.5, 15.5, 15.5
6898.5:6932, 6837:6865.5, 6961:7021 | 0.5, 14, 15.6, 14.7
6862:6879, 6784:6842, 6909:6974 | 0.7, 14.6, 15.3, 14.9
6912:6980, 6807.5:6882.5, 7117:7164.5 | -2.9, 14.3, 15.4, 14.7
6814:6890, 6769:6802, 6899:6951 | 3.0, 14.7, 14.9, 14.8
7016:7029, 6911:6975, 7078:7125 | -0.5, 15.3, 15.7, 15.5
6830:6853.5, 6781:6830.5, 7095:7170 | 0.9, 14.6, 15.5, 14.7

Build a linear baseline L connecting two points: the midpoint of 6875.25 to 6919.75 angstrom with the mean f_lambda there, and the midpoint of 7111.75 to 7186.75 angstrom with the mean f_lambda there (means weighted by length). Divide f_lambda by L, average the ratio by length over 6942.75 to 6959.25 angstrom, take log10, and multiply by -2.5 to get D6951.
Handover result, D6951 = -0.10 mag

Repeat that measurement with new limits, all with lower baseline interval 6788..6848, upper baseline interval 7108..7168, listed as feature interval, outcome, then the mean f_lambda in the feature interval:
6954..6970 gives -0.05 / 15.6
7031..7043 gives -0.08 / 16.4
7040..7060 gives -0.09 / 16.5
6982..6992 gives -0.03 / 15.4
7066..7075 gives -0.06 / 16.1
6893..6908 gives 0.05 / 14.1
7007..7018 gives -0.05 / 15.8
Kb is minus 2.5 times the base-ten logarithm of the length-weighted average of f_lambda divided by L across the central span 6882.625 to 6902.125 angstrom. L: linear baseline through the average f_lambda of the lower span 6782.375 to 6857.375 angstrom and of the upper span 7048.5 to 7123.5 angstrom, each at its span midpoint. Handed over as 0.05 mag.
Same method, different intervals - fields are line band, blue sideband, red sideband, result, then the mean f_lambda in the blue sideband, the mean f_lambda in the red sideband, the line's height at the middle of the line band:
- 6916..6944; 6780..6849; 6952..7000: 0.014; 14.5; 15.5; 15.2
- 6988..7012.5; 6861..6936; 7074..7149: -0.044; 14.4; 15.6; 15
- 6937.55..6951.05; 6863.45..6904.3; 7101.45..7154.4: -0.085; 14.2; 15.4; 14.5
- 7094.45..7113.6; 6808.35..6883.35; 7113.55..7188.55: -0.015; 14.3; 15.5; 15.3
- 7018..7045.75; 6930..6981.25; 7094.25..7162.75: -0.055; 15.5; 15.5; 15.5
